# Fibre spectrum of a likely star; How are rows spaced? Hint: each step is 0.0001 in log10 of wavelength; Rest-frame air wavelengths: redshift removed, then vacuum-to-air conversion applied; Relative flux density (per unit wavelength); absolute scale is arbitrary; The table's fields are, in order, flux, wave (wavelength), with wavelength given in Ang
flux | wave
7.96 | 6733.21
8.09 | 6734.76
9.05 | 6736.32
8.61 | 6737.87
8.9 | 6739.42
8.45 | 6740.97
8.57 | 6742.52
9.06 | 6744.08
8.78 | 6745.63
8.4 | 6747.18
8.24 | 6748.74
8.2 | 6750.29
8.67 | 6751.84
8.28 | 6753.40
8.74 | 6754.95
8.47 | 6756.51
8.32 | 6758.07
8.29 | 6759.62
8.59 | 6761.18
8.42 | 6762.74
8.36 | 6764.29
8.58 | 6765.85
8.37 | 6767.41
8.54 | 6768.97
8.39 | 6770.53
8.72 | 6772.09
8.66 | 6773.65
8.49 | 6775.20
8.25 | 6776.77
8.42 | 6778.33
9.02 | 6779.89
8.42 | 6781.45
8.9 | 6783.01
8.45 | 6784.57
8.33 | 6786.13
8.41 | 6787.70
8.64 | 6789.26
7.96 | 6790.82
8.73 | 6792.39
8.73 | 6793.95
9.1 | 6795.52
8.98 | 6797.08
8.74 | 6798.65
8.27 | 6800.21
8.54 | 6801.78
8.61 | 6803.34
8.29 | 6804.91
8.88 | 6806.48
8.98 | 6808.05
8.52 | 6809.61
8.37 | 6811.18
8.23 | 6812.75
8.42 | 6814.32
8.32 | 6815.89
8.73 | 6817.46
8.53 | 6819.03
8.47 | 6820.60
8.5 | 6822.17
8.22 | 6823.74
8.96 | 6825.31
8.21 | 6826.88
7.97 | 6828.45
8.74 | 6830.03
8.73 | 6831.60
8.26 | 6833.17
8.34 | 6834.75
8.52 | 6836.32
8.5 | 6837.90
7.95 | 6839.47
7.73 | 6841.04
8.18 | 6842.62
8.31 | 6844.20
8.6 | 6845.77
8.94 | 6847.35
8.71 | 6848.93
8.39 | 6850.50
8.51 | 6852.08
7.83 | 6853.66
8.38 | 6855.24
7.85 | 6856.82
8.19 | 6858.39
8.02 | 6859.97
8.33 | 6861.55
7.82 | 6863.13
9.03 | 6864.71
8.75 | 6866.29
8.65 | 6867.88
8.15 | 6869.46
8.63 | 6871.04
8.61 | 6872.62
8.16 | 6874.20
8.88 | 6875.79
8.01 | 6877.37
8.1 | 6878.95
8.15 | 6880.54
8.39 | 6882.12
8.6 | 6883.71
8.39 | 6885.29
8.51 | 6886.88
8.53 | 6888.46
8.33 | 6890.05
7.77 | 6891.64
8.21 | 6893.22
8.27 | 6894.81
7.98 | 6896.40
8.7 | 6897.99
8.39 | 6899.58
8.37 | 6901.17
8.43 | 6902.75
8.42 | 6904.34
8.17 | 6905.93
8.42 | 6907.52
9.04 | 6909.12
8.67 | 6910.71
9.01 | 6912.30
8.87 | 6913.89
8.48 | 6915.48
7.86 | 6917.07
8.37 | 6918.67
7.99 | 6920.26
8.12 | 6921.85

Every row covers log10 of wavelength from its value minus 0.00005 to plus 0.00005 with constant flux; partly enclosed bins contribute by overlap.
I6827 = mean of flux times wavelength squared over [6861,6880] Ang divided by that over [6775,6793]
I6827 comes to 1.0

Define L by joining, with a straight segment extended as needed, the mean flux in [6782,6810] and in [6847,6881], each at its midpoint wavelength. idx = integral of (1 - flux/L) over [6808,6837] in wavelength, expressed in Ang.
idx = 0.2 Ang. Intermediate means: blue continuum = 8.62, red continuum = 8.36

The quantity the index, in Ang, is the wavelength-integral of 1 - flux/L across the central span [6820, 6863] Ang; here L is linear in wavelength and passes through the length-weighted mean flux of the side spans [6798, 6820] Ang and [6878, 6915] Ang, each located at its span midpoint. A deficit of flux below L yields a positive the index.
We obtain 0.8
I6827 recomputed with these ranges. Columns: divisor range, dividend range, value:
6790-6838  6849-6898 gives 0.99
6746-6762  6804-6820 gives 1.03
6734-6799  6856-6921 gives 1.02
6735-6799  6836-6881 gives 1.00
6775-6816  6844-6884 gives 1.00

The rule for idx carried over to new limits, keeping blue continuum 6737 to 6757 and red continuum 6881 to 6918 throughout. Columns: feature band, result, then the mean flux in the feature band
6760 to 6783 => 0.1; 8.52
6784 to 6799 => -0.1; 8.6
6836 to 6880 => 0.6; 8.34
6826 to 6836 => 0.1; 8.39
